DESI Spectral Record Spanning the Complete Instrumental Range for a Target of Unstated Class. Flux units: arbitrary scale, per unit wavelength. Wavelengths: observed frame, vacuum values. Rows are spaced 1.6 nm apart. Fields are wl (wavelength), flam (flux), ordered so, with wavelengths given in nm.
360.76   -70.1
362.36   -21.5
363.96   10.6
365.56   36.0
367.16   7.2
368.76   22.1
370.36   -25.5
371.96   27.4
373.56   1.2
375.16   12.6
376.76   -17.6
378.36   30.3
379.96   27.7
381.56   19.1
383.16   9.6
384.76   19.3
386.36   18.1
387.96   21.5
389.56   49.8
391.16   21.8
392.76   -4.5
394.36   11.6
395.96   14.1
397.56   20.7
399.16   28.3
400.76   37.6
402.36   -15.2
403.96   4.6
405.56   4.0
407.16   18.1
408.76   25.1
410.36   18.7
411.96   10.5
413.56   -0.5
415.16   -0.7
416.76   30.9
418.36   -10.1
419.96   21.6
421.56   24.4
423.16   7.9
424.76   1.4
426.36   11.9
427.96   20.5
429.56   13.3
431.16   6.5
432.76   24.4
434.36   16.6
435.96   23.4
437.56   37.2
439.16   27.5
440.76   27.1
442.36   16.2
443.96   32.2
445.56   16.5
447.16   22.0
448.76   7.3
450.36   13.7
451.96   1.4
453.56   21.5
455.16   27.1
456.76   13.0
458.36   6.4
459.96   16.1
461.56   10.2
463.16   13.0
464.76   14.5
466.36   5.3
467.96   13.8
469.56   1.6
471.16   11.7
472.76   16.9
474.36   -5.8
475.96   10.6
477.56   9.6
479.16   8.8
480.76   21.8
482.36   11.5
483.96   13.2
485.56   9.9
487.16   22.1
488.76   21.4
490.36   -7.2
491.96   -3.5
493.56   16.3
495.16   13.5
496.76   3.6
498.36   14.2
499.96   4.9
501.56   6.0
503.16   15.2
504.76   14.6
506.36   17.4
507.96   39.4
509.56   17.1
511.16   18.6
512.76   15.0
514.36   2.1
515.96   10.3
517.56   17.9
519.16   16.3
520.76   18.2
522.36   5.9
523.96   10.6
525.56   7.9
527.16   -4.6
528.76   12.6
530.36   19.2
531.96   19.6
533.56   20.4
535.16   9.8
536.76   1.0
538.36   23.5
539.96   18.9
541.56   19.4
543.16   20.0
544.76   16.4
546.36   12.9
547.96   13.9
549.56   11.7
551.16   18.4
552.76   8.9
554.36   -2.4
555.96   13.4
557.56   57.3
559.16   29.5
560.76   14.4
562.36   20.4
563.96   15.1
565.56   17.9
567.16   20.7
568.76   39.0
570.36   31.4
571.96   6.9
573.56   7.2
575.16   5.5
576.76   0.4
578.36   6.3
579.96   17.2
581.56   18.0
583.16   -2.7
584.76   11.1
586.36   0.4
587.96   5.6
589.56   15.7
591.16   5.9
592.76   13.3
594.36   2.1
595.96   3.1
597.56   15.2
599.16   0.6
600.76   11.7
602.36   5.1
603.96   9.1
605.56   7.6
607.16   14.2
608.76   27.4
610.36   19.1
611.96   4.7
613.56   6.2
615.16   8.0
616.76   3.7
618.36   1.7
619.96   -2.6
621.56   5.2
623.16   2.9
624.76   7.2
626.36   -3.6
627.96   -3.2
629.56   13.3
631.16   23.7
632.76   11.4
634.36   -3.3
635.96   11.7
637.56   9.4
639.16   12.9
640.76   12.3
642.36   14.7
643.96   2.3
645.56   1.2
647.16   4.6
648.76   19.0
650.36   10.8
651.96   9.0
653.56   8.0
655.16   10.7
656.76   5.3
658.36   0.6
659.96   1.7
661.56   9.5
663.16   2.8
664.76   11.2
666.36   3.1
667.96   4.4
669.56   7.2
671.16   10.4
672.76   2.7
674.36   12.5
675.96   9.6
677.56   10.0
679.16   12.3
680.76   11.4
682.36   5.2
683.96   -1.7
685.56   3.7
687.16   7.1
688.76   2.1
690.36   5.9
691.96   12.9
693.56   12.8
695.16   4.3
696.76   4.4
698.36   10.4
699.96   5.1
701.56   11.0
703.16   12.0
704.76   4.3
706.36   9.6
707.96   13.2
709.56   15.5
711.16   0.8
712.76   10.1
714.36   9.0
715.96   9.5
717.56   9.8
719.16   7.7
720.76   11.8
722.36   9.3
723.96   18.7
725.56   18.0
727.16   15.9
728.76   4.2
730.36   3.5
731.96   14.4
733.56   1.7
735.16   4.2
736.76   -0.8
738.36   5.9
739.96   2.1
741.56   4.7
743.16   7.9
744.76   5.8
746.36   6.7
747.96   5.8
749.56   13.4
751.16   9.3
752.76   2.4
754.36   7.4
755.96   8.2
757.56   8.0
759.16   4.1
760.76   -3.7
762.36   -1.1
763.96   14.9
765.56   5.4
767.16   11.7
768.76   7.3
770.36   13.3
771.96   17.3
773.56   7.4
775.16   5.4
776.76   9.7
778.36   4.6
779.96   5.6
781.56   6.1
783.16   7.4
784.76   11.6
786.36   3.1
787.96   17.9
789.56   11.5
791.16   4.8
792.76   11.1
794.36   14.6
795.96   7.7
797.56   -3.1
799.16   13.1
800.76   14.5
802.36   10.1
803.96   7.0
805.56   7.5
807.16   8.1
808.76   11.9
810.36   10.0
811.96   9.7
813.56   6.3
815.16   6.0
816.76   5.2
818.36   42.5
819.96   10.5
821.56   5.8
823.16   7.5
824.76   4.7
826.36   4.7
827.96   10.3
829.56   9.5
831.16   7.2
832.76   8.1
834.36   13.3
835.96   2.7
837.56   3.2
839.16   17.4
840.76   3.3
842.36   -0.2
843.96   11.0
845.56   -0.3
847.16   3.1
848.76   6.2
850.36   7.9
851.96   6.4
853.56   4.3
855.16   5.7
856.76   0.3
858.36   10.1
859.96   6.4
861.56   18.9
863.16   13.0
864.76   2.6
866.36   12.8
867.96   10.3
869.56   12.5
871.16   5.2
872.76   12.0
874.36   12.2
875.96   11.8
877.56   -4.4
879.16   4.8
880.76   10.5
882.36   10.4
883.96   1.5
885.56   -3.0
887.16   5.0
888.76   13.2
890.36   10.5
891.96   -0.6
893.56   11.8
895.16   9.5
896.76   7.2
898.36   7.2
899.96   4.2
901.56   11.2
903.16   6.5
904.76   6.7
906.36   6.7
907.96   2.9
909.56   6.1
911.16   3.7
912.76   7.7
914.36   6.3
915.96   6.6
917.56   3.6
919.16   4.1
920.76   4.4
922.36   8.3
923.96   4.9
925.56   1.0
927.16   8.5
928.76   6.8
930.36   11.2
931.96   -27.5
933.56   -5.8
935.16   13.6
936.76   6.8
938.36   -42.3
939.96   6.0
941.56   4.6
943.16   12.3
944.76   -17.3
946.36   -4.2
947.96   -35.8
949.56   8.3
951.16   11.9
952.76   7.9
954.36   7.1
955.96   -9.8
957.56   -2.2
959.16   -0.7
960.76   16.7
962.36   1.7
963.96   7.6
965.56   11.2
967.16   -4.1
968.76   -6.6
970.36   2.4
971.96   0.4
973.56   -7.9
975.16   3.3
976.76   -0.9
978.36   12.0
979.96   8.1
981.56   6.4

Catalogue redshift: 0.63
